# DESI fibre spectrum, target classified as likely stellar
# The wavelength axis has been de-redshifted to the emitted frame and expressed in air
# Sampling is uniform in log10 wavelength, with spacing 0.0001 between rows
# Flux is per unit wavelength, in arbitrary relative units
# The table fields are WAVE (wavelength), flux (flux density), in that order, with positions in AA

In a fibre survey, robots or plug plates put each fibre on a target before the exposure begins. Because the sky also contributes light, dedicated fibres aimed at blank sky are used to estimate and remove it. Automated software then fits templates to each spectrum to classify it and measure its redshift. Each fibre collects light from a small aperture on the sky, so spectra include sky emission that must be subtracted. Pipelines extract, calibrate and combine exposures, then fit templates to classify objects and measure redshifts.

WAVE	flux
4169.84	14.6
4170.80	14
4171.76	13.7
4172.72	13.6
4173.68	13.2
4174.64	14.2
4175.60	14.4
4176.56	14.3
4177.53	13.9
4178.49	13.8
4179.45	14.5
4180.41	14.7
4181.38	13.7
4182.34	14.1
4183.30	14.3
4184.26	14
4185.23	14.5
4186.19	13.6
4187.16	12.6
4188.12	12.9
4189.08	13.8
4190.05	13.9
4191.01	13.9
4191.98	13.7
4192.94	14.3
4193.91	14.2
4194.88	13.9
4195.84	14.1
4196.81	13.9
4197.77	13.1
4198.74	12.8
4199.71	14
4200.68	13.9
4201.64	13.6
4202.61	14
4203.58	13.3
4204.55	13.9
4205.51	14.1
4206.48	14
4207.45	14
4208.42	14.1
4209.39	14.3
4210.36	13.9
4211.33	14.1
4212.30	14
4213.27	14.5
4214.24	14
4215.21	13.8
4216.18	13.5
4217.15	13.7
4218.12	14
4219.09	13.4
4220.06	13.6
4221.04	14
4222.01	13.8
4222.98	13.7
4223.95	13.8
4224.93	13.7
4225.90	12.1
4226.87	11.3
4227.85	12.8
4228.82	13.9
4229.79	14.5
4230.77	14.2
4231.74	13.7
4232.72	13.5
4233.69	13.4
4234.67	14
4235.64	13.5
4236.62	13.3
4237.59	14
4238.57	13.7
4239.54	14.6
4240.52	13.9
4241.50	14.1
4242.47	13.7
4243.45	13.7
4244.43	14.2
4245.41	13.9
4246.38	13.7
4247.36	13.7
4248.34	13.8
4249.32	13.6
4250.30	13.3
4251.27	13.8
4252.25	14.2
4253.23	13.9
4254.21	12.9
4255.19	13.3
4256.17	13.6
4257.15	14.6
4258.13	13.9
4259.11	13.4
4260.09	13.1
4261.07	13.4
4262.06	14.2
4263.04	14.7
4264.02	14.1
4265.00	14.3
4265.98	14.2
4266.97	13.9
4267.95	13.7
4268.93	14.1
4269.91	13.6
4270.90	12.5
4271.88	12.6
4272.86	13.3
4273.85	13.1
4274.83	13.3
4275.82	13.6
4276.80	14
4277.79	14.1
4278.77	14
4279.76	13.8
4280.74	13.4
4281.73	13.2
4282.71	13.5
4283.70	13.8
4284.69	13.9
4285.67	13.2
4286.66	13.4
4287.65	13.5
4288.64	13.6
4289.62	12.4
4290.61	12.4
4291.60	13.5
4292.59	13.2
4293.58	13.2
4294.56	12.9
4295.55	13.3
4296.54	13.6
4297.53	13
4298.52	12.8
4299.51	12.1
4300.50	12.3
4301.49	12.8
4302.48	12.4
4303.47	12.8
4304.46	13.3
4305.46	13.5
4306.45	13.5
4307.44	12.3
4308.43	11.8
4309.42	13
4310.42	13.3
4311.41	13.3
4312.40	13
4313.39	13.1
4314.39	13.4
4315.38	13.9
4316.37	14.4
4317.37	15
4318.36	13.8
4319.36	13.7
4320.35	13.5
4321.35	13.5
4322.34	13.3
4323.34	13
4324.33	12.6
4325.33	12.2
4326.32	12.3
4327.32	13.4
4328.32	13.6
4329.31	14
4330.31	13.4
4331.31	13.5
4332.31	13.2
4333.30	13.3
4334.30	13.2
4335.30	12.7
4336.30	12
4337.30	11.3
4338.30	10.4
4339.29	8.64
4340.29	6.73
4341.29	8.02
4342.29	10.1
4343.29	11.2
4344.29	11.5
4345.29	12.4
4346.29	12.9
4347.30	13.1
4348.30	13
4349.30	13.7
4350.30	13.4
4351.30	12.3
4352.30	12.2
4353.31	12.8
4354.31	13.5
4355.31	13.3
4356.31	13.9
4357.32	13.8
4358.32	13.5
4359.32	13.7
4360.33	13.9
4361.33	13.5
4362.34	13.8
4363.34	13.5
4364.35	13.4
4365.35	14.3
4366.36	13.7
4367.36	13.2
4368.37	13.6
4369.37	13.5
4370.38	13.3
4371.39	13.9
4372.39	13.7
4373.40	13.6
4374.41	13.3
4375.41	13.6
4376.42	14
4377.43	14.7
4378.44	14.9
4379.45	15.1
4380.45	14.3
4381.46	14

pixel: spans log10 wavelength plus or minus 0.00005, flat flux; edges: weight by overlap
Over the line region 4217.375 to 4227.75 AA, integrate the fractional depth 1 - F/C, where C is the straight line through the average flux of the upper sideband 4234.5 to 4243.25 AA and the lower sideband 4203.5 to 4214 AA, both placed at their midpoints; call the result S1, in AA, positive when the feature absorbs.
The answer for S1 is 0.5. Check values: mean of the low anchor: 14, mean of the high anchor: 13.9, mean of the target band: 13.3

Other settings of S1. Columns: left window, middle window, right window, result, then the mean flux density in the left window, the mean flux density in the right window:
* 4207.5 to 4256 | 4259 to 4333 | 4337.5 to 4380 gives -0.3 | 13.7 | 12.9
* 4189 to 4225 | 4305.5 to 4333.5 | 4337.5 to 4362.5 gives -1.7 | 13.8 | 12.2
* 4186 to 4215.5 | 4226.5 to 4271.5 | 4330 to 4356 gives -1.8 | 13.8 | 12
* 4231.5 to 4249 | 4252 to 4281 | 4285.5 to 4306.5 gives -0.6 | 13.8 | 13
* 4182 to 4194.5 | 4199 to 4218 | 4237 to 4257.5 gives -0.1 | 13.8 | 13.8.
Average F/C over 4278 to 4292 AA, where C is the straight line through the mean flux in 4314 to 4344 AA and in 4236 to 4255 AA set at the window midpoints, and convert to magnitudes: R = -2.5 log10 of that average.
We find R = -0.02 mag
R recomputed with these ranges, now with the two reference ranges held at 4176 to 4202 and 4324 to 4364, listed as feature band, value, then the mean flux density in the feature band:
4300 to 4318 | -0.03 mag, 13.2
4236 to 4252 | -0.04 mag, 13.8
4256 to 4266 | -0.06 mag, 14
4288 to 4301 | 0.00 mag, 13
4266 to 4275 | -0.02 mag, 13.4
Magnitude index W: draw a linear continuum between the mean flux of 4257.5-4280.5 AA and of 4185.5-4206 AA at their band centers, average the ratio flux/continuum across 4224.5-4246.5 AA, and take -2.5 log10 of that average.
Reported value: 0.01 mag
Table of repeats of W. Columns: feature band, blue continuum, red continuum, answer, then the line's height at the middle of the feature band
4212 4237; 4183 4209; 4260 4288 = 0.011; 13.7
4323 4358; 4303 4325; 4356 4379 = 0.103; 13.5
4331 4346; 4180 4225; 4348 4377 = 0.205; 13.5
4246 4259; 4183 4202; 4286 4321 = -0.022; 13.4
